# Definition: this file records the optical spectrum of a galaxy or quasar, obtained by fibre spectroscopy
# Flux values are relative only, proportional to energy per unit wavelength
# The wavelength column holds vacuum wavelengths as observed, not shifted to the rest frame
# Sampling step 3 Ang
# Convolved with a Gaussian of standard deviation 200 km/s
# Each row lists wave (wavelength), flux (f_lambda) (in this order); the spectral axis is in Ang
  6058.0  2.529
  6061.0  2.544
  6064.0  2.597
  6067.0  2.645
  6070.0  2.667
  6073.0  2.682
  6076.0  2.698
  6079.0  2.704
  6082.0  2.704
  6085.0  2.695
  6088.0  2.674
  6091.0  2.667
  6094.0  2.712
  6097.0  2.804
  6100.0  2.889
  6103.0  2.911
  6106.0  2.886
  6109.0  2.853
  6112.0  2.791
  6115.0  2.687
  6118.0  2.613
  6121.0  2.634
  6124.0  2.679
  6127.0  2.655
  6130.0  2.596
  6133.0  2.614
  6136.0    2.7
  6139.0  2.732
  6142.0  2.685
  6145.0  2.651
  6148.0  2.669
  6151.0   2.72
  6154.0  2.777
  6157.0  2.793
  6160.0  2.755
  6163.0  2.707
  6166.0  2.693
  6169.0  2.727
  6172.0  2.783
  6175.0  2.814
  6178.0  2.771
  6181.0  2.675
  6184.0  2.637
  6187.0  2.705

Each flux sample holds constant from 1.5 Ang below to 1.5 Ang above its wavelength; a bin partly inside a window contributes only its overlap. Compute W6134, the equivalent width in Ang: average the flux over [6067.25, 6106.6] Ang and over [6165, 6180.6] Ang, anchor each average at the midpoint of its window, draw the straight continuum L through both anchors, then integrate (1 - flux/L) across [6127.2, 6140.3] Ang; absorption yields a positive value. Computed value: 0.42 Ang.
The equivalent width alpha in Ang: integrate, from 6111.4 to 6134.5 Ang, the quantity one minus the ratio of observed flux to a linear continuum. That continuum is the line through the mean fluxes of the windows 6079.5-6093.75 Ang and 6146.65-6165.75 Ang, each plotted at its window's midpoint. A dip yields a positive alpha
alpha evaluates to 0.5 Ang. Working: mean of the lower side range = 2.69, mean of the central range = 2.65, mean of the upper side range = 2.73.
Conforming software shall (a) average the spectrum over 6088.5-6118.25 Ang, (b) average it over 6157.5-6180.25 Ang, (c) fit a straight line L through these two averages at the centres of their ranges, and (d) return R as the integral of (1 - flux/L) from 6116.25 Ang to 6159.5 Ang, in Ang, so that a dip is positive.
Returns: 1.32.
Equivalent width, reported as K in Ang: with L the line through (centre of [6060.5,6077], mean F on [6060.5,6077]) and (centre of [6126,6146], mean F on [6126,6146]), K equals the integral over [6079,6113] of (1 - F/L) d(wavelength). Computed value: -1.6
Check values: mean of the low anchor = 2.64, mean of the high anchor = 2.66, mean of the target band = 2.78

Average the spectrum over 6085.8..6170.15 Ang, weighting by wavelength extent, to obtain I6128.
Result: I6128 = 2.72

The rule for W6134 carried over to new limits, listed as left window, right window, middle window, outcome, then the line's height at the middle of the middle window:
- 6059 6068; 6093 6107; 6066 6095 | 0.23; 2.71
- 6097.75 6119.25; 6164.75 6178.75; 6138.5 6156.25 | 0.44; 2.78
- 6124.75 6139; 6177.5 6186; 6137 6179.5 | -1.01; 2.67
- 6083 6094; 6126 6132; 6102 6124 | -0.93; 2.65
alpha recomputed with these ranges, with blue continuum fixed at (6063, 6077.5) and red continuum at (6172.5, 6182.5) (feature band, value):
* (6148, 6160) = -0.1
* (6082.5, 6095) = -0.1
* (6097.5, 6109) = -0.8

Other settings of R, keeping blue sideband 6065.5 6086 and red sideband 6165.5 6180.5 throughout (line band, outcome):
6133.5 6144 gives 0.1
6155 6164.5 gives 0.0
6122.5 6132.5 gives 0.3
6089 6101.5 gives -0.3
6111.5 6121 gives 0.1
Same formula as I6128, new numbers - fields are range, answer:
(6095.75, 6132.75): 2.74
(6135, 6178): 2.73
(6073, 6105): 2.74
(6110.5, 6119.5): 2.7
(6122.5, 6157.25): 2.69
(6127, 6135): 2.62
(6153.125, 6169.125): 2.74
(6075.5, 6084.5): 2.7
